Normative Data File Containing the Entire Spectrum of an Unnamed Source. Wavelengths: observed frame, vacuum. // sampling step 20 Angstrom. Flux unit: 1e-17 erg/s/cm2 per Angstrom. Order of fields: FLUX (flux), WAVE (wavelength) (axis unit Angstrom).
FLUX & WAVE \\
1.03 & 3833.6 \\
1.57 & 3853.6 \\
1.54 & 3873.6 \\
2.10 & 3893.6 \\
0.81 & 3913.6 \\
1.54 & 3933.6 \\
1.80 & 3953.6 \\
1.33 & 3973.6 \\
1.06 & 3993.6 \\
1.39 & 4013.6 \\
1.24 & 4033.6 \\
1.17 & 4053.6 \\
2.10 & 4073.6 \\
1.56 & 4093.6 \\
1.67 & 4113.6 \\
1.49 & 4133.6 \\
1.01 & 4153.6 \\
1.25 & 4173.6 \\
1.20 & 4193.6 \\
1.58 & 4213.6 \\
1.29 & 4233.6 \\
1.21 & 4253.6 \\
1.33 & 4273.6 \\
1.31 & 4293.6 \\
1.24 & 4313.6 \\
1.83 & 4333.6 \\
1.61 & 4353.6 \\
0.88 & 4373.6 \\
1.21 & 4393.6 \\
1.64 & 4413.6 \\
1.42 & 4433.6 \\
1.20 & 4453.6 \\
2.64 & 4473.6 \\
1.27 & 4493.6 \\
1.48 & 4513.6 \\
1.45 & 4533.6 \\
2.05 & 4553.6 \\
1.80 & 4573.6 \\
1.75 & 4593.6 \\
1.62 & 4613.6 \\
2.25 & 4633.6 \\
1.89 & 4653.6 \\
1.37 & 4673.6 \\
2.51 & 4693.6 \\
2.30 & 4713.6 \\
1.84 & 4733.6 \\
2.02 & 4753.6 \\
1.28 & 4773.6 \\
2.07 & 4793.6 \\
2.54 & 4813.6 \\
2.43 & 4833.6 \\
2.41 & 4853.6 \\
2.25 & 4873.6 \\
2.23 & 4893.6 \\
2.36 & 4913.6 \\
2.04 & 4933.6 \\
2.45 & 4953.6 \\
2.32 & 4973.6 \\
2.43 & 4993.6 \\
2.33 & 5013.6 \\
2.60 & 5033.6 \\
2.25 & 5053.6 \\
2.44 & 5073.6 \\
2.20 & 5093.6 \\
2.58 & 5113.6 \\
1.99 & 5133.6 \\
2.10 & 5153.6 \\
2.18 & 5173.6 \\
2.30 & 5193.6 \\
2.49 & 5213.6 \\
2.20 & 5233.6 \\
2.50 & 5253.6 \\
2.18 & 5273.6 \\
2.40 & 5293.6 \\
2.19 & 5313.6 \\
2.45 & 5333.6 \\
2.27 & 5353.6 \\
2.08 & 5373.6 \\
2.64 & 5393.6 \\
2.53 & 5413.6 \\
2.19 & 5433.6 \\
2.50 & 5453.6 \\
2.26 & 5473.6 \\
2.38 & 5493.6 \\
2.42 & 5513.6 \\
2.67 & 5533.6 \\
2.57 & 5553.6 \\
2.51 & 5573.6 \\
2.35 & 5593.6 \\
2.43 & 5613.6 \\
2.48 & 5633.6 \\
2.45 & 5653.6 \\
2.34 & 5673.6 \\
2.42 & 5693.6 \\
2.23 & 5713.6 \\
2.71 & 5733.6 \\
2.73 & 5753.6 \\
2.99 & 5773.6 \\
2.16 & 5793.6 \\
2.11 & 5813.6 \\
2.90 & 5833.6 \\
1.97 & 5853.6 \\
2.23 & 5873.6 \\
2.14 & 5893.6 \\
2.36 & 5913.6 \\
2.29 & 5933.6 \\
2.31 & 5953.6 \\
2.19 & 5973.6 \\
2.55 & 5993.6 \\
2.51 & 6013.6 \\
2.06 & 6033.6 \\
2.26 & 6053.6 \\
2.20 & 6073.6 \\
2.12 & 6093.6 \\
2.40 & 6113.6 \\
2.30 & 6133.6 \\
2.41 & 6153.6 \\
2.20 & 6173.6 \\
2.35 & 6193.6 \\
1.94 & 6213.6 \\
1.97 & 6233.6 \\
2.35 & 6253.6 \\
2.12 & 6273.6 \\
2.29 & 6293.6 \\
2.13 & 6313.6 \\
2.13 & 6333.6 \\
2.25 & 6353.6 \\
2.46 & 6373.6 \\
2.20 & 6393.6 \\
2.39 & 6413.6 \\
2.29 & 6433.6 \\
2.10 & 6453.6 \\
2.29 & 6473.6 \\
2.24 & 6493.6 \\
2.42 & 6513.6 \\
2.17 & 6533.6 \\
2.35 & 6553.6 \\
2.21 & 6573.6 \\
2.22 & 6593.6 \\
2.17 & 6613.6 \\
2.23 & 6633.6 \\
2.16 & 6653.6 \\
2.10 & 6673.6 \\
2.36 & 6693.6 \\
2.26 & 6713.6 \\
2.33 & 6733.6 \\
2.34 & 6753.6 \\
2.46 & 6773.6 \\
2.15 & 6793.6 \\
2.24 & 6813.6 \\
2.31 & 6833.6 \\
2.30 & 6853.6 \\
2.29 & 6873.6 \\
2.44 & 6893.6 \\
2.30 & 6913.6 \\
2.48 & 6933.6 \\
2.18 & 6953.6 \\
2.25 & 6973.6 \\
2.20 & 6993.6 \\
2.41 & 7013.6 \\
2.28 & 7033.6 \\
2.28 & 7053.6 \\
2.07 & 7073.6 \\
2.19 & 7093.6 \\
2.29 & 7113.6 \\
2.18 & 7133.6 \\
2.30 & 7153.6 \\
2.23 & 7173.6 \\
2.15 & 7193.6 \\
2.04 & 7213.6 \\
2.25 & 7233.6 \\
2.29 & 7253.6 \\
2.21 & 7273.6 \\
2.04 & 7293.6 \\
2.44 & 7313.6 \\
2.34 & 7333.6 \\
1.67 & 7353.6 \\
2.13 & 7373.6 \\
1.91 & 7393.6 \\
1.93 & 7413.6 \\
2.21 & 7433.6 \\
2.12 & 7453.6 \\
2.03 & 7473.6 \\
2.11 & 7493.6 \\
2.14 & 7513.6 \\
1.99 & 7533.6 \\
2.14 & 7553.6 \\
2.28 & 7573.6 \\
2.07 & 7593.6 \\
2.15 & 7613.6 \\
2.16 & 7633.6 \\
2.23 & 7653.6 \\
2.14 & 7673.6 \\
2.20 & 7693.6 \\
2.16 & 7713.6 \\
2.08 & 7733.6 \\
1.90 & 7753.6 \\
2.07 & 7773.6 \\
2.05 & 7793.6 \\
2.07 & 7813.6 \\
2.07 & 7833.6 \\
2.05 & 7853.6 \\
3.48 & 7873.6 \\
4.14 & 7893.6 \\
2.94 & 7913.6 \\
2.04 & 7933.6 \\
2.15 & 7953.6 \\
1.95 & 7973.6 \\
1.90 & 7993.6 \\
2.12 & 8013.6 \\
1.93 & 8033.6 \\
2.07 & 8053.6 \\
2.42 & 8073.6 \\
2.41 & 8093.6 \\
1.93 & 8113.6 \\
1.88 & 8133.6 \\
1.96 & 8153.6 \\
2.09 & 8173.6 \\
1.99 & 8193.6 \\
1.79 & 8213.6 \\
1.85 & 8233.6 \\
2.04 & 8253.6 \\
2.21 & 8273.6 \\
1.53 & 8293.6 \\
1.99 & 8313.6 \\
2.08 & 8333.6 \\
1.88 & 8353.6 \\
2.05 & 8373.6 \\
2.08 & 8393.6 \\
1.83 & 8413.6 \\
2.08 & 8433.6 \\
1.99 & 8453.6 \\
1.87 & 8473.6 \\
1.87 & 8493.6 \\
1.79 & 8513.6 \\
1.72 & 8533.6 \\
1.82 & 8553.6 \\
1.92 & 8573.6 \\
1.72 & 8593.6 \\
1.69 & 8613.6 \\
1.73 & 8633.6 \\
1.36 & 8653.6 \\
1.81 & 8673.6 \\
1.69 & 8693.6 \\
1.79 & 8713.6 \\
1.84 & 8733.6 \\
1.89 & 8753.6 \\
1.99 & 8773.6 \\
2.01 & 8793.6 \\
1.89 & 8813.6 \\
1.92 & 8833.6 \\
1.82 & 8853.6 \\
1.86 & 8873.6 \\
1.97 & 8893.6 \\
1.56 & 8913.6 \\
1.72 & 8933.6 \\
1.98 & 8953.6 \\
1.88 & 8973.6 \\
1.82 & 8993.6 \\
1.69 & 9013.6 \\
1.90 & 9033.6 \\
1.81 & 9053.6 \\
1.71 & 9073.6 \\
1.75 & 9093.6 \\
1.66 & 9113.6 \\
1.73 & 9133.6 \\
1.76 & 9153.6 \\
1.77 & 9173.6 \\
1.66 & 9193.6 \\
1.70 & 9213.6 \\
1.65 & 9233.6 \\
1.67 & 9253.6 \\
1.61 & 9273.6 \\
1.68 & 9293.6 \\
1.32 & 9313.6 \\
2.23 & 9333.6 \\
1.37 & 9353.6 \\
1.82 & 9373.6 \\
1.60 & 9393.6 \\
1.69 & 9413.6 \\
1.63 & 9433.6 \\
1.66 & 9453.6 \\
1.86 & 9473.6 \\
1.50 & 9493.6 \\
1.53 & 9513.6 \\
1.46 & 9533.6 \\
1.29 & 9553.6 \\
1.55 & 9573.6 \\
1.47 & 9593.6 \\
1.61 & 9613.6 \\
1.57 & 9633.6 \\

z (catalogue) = 0.201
